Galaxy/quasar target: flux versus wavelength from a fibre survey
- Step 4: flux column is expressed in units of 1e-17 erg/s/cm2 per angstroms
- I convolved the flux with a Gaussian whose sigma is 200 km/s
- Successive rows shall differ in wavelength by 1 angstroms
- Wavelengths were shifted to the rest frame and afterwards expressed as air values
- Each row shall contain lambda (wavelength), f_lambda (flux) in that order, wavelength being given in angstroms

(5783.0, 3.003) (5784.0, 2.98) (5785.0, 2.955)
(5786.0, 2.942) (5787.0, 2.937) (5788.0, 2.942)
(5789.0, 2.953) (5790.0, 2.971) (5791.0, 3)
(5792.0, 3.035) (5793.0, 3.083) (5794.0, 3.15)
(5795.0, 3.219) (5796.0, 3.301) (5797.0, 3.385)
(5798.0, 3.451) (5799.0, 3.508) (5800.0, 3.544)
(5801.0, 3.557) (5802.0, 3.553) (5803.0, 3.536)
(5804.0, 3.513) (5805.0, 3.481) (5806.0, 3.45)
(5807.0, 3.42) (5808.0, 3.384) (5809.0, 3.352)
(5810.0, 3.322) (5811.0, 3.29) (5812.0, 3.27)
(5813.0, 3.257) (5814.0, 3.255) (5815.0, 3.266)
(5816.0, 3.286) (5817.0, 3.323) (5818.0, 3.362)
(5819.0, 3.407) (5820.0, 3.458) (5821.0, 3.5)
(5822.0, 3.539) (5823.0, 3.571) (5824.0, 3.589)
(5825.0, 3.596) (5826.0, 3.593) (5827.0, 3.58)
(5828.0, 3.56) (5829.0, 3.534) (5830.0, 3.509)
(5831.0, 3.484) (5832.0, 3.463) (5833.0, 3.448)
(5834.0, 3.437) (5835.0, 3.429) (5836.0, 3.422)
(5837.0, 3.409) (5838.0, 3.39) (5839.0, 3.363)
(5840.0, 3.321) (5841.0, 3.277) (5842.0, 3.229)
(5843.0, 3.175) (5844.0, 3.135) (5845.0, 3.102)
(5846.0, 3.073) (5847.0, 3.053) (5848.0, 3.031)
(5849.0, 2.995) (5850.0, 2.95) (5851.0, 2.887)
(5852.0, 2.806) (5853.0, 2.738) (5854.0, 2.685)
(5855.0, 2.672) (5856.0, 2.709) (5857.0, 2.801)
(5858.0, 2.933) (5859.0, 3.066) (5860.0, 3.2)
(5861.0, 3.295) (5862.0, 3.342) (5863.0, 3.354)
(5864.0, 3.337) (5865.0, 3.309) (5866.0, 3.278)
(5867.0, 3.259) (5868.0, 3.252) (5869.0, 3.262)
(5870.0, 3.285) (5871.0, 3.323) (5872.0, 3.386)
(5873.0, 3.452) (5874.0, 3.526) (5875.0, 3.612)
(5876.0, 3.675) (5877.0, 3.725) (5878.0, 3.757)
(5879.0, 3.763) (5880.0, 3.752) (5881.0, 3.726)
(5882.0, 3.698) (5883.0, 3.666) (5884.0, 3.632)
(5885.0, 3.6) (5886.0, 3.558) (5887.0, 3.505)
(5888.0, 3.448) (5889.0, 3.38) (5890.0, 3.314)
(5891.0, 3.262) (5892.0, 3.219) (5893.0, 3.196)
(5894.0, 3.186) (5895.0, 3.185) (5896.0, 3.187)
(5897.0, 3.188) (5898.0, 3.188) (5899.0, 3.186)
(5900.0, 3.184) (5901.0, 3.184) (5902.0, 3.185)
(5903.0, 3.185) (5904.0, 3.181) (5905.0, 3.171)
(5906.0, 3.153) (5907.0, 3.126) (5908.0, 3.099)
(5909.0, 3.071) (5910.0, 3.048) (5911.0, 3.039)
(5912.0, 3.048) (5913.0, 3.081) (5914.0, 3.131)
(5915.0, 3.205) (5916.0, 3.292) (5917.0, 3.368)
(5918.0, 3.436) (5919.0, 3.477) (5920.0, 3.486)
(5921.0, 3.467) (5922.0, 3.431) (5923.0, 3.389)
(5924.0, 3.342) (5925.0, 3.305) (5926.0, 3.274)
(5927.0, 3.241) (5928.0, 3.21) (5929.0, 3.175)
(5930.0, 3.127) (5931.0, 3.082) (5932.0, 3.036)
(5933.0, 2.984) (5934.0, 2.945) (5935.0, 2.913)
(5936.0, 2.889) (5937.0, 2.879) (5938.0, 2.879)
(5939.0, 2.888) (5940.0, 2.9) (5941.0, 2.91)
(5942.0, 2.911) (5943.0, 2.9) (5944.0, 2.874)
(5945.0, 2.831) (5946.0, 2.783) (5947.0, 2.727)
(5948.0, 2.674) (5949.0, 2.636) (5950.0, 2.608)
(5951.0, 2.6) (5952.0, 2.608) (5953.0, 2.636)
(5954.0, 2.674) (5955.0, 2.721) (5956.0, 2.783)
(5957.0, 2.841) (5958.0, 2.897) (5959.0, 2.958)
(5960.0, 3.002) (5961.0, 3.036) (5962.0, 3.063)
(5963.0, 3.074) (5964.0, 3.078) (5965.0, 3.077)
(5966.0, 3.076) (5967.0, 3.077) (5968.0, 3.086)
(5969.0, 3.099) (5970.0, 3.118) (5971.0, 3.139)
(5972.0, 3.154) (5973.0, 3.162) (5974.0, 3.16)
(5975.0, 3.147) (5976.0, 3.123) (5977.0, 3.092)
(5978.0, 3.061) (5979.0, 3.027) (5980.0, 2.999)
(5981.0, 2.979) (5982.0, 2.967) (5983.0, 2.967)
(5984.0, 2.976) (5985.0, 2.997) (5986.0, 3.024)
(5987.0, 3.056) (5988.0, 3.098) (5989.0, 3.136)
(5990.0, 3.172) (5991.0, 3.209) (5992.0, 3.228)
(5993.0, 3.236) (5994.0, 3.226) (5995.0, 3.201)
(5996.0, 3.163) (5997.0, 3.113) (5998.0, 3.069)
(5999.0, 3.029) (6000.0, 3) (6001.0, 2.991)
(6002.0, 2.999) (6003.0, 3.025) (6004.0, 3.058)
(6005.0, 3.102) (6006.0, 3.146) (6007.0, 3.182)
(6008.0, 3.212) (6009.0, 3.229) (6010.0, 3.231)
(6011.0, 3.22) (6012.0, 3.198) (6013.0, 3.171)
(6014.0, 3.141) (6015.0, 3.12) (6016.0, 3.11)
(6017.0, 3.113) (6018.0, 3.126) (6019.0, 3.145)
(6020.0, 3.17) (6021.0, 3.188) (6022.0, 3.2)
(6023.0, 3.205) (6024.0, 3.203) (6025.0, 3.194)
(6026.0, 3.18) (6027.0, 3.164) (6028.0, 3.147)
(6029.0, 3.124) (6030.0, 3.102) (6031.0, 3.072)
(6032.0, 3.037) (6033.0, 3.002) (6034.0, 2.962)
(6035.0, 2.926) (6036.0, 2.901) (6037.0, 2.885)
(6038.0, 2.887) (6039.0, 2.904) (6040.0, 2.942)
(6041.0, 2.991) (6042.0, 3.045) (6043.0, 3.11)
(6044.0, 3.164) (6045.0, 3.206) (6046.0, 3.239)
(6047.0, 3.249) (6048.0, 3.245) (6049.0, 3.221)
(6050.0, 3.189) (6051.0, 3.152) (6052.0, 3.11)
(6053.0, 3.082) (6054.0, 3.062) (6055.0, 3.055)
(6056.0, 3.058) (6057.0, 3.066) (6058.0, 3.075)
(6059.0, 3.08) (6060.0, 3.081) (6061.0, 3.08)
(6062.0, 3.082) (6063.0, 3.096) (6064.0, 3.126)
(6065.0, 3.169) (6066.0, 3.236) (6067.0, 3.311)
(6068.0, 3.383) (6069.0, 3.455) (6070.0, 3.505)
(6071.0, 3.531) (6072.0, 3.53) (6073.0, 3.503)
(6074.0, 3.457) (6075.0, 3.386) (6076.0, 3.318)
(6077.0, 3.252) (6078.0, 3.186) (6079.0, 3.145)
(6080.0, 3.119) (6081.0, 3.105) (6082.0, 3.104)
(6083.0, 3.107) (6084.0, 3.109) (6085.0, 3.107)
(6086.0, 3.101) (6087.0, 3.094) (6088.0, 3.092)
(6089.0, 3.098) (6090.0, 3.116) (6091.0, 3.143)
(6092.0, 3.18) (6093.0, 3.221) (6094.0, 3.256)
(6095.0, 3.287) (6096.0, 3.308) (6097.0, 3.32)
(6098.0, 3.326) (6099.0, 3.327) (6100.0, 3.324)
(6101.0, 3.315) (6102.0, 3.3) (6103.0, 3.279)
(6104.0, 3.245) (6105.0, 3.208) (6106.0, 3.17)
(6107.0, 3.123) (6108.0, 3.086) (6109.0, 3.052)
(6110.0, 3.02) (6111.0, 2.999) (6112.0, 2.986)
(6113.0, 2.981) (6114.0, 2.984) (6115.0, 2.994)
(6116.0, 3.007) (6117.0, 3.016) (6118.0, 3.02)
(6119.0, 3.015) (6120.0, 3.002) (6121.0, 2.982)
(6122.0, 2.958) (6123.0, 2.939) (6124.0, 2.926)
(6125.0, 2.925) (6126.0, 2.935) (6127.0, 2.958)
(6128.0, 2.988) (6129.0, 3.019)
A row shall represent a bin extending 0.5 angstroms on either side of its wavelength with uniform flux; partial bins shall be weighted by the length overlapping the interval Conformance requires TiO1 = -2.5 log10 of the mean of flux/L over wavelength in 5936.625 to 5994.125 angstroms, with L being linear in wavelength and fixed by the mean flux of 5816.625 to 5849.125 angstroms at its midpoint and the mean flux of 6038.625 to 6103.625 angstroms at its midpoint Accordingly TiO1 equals 0.11 mag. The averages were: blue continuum 3.38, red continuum 3.2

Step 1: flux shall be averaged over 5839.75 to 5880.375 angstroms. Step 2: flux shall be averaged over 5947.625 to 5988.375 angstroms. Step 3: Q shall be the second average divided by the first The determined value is 0.92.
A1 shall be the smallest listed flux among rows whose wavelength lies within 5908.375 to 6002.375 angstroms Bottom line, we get 2.6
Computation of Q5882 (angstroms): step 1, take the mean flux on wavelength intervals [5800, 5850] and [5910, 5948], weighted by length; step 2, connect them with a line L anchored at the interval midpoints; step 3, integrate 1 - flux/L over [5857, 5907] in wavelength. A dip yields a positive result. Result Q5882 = -2.0 angstroms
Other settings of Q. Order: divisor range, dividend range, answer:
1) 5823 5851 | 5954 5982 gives 0.91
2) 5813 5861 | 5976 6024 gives 0.96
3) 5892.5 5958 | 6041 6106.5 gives 1.05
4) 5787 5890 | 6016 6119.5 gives 0.95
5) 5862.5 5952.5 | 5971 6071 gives 0.97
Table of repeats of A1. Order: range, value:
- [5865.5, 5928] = 3.039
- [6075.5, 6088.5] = 3.092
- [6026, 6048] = 2.885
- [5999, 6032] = 2.991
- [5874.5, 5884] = 3.612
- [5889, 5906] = 3.153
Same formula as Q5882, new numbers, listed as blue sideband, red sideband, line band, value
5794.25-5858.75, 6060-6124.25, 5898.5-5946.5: 1.9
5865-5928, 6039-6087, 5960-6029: 2.9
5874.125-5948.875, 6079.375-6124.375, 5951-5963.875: 1.4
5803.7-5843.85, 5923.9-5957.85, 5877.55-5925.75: -4.0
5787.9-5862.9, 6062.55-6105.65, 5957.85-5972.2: 0.9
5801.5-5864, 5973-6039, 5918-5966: 2.7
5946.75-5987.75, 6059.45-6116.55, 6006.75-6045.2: -0.4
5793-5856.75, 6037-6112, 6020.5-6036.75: 0.5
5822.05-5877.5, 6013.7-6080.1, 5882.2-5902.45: -0.5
